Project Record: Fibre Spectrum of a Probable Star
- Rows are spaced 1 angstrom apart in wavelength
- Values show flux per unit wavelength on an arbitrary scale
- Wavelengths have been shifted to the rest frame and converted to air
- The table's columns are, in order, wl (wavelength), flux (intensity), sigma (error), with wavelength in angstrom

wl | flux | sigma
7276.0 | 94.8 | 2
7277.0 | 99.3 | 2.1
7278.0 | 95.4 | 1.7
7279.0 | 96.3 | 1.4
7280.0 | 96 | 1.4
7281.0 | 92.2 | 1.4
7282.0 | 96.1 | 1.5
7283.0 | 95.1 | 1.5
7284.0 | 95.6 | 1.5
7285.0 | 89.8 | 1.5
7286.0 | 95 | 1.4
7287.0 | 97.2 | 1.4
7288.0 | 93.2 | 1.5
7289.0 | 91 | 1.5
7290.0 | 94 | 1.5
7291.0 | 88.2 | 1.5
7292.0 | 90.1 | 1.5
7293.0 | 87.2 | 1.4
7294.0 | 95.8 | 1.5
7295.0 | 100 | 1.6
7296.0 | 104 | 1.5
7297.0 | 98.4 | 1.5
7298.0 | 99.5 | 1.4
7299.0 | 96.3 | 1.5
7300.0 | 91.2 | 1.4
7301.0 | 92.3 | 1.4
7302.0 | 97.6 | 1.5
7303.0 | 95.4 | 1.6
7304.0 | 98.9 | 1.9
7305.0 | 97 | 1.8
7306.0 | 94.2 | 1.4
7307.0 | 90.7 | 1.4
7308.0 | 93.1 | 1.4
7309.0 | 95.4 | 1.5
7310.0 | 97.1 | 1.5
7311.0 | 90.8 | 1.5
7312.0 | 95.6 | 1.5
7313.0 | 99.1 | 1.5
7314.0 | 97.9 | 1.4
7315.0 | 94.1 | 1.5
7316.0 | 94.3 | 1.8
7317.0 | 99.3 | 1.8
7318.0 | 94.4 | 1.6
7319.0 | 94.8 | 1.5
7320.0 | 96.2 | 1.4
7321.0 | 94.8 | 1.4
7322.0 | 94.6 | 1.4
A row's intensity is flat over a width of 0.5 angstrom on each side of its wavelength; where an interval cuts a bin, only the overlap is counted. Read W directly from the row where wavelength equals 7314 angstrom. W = 97.9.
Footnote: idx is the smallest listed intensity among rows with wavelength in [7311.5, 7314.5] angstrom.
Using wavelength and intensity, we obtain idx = 95.6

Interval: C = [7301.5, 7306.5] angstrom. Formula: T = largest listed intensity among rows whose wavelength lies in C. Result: 98.9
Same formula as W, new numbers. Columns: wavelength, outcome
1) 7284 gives 95.6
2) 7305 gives 97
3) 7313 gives 99.1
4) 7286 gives 95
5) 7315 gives 94.1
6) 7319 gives 94.8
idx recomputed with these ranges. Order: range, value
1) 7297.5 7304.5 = 91.2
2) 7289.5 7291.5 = 88.2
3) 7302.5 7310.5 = 90.7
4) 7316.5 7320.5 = 94.4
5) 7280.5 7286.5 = 89.8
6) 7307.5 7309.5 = 93.1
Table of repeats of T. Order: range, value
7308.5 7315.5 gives 99.1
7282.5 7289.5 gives 97.2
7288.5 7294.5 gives 95.8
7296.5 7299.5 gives 99.5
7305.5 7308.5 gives 94.2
